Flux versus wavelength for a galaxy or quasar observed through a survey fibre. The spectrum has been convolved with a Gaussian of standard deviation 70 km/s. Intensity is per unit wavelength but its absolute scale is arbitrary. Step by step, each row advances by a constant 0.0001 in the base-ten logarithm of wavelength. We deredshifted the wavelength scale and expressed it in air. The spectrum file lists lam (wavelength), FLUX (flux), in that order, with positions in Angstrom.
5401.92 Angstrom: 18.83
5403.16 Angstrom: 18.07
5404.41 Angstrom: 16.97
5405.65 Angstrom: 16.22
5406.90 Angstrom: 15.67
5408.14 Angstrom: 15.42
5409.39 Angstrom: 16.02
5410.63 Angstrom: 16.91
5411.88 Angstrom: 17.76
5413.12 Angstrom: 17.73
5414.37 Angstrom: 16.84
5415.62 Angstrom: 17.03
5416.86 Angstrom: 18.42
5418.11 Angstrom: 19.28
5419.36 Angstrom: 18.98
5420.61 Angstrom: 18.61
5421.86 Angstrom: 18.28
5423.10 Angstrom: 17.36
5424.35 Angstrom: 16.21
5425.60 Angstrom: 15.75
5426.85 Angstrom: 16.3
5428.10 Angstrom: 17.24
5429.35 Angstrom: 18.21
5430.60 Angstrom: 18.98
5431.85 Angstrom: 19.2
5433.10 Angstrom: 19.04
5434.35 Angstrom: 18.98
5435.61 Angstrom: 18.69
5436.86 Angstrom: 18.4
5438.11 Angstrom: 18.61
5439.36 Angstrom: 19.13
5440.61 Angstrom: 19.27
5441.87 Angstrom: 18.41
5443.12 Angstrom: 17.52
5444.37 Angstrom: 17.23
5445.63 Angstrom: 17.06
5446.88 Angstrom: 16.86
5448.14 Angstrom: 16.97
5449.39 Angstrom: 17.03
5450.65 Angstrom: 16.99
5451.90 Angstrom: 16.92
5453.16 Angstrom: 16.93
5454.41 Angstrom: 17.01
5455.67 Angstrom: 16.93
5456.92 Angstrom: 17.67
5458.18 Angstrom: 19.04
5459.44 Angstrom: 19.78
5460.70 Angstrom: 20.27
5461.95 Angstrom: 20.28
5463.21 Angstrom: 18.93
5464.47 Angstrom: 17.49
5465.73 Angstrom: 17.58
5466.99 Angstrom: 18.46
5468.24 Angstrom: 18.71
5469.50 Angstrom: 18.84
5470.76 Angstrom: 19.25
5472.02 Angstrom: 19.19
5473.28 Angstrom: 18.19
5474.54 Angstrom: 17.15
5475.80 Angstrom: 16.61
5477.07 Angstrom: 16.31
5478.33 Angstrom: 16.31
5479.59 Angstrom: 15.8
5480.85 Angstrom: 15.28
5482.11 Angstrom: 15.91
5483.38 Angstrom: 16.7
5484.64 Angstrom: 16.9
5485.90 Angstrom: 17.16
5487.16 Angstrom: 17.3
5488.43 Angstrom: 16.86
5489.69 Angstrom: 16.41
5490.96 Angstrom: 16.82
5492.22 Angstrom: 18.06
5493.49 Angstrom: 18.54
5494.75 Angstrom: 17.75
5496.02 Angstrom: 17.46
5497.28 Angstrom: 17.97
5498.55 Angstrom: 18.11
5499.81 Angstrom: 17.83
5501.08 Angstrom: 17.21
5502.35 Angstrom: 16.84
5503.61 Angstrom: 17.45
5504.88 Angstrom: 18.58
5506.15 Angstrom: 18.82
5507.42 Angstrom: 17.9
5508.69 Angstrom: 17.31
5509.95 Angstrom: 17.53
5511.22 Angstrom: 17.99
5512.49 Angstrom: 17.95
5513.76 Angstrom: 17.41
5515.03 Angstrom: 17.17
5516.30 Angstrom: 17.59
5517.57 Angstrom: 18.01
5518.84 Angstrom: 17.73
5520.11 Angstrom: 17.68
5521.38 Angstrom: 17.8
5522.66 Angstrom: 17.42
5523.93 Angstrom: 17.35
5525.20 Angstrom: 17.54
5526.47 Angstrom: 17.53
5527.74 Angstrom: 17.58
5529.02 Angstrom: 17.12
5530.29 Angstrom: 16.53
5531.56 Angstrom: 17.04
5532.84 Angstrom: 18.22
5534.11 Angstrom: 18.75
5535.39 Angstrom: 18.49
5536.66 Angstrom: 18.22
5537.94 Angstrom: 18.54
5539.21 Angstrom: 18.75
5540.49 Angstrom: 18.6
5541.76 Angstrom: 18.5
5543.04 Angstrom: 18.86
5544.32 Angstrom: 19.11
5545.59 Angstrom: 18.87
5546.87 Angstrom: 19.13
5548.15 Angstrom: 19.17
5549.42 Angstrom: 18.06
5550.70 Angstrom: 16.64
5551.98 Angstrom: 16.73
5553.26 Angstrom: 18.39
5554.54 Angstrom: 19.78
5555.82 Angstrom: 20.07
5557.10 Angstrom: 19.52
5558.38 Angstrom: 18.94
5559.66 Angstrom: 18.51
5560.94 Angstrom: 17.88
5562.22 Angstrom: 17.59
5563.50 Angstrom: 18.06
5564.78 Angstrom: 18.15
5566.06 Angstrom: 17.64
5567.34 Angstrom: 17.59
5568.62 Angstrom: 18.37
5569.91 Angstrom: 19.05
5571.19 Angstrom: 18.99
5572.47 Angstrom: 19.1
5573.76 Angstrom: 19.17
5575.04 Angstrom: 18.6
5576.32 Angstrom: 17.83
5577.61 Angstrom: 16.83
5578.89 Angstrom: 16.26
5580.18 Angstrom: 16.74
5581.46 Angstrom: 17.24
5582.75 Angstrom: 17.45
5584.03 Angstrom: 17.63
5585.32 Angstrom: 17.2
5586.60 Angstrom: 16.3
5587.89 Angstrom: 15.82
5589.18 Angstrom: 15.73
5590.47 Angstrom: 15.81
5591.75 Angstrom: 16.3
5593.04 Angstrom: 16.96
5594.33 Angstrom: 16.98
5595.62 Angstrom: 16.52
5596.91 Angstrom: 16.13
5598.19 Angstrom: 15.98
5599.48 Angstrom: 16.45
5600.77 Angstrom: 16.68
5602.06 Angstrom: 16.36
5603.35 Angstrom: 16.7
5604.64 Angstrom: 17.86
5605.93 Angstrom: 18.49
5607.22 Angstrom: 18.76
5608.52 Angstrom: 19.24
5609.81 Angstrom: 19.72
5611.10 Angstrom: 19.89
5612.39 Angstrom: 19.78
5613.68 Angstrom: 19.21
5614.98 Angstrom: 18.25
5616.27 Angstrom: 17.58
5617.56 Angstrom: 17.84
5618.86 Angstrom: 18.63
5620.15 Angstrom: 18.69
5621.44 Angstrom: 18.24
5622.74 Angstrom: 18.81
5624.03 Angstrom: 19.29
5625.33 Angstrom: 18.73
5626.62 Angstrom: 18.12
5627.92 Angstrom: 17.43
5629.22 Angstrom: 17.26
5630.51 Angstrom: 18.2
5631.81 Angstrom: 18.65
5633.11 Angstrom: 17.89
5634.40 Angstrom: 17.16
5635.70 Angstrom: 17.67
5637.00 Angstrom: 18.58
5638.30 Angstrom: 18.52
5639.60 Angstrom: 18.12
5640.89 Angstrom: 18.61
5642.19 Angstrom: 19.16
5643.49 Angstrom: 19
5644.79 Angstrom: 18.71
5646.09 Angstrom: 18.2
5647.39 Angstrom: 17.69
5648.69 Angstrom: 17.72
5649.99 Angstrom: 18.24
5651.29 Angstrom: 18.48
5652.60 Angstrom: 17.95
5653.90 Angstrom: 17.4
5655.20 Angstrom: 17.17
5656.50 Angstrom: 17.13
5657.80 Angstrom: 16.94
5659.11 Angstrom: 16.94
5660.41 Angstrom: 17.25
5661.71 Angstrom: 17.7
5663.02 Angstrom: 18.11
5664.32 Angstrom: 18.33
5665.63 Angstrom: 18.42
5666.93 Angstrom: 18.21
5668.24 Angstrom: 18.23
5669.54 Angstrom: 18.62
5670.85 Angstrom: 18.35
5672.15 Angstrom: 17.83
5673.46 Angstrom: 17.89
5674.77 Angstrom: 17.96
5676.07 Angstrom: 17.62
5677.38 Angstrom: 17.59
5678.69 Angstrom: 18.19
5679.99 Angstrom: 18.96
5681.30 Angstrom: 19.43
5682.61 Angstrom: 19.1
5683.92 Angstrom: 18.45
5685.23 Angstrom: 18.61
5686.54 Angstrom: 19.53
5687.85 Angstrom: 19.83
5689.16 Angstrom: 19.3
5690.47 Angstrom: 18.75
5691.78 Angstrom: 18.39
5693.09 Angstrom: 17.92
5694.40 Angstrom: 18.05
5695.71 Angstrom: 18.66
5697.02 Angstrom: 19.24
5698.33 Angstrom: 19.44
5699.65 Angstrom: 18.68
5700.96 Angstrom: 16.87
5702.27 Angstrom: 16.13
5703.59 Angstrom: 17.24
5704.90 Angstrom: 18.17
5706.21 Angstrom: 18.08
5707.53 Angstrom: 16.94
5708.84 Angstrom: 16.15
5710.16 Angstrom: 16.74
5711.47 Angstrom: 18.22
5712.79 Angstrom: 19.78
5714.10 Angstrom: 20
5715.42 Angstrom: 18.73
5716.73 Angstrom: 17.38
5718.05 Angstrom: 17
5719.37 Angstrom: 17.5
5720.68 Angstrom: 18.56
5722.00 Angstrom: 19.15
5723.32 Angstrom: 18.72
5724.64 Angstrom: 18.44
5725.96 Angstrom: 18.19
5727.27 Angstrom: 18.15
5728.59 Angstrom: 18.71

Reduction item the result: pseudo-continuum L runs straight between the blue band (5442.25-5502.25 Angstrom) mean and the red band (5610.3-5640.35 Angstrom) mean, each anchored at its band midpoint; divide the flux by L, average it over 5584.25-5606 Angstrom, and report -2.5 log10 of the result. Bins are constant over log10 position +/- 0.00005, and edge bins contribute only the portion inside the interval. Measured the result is 0.10 mag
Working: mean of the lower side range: 17.6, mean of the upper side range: 18.4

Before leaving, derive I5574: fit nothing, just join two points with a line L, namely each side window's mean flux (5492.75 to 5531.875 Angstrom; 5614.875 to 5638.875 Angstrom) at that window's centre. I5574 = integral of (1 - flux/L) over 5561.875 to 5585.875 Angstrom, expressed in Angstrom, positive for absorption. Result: 0.1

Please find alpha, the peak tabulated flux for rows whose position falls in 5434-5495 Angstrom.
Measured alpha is 20.28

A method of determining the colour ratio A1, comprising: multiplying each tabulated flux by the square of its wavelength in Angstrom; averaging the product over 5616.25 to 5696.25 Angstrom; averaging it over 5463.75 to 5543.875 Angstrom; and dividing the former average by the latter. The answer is 1.09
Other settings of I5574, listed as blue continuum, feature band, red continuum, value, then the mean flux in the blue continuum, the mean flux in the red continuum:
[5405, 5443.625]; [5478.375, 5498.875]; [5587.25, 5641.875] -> 0.87 Angstrom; 17.8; 17.8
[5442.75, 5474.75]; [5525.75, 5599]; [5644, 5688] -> 1.07 Angstrom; 18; 18.1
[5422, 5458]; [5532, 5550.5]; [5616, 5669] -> -0.73 Angstrom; 17.7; 18.1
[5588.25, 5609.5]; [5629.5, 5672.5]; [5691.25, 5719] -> -1.40 Angstrom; 17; 18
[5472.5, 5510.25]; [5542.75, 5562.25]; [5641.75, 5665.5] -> -1.25 Angstrom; 17.2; 17.9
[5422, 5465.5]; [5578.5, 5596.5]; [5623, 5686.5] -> 1.44 Angstrom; 18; 18.1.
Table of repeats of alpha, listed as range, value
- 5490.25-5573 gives 20.07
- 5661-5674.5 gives 18.62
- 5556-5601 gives 19.52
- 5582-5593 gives 17.63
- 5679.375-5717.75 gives 20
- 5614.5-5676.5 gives 19.29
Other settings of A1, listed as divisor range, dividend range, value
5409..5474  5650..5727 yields 1.10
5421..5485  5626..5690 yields 1.10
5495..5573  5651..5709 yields 1.06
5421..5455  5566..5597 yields 1.03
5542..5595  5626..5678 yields 1.04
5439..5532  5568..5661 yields 1.06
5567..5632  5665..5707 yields 1.07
